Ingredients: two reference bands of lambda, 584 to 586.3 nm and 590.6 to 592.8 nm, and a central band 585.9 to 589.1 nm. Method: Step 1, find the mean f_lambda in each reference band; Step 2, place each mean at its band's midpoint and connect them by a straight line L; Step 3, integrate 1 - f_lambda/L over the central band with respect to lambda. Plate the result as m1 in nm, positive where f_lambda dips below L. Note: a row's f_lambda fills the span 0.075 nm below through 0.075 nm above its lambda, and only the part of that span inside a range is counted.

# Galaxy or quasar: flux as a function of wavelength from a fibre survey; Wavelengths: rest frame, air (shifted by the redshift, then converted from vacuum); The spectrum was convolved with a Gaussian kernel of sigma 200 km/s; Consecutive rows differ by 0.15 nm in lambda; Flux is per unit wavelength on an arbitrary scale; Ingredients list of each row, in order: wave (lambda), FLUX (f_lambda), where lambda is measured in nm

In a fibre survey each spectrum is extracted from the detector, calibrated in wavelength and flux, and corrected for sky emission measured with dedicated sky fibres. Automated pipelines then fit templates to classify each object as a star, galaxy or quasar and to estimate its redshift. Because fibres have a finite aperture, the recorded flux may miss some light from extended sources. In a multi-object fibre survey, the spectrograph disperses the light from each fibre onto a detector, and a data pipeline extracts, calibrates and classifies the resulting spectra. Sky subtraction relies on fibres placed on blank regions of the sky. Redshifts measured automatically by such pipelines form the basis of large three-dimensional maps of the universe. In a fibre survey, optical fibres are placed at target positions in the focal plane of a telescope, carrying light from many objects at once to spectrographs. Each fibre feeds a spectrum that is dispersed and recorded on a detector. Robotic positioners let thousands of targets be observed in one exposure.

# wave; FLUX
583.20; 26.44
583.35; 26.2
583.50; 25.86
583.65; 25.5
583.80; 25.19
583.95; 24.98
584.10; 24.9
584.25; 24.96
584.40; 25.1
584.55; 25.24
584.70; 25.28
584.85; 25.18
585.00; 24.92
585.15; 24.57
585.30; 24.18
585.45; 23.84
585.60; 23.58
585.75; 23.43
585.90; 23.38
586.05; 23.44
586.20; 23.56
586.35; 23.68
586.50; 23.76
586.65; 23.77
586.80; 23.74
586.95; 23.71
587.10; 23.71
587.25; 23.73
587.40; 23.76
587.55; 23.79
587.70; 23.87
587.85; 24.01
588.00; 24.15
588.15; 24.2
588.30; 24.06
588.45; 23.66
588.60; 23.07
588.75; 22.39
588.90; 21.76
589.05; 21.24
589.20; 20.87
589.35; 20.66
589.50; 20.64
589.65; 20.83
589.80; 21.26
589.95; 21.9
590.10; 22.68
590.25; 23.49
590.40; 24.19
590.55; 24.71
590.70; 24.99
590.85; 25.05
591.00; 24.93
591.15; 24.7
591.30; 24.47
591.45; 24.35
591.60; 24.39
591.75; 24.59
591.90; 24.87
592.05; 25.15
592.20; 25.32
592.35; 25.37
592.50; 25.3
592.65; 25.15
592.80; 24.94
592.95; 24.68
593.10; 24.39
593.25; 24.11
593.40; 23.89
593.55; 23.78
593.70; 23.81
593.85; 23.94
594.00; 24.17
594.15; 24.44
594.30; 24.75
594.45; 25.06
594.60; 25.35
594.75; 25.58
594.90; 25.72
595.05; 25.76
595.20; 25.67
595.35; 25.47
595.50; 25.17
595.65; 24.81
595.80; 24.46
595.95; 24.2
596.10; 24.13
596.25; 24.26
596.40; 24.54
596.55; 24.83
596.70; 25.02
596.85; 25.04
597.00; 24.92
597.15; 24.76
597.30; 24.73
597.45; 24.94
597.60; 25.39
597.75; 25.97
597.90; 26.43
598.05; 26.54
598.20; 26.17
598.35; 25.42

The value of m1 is 0.14 nm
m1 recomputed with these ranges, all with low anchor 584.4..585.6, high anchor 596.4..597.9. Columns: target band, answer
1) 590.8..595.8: 0.03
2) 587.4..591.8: 0.28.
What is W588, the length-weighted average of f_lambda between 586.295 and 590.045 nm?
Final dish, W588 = 22.9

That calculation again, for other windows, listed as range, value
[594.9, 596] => 25.1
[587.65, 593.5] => 23.7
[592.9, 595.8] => 24.8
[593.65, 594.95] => 24.8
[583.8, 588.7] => 24.1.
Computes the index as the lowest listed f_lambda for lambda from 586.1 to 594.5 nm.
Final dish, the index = 20.64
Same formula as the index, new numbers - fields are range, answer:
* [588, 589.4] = 20.66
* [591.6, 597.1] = 23.78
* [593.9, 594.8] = 24.17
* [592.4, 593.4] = 23.89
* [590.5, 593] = 24.35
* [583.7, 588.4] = 23.38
